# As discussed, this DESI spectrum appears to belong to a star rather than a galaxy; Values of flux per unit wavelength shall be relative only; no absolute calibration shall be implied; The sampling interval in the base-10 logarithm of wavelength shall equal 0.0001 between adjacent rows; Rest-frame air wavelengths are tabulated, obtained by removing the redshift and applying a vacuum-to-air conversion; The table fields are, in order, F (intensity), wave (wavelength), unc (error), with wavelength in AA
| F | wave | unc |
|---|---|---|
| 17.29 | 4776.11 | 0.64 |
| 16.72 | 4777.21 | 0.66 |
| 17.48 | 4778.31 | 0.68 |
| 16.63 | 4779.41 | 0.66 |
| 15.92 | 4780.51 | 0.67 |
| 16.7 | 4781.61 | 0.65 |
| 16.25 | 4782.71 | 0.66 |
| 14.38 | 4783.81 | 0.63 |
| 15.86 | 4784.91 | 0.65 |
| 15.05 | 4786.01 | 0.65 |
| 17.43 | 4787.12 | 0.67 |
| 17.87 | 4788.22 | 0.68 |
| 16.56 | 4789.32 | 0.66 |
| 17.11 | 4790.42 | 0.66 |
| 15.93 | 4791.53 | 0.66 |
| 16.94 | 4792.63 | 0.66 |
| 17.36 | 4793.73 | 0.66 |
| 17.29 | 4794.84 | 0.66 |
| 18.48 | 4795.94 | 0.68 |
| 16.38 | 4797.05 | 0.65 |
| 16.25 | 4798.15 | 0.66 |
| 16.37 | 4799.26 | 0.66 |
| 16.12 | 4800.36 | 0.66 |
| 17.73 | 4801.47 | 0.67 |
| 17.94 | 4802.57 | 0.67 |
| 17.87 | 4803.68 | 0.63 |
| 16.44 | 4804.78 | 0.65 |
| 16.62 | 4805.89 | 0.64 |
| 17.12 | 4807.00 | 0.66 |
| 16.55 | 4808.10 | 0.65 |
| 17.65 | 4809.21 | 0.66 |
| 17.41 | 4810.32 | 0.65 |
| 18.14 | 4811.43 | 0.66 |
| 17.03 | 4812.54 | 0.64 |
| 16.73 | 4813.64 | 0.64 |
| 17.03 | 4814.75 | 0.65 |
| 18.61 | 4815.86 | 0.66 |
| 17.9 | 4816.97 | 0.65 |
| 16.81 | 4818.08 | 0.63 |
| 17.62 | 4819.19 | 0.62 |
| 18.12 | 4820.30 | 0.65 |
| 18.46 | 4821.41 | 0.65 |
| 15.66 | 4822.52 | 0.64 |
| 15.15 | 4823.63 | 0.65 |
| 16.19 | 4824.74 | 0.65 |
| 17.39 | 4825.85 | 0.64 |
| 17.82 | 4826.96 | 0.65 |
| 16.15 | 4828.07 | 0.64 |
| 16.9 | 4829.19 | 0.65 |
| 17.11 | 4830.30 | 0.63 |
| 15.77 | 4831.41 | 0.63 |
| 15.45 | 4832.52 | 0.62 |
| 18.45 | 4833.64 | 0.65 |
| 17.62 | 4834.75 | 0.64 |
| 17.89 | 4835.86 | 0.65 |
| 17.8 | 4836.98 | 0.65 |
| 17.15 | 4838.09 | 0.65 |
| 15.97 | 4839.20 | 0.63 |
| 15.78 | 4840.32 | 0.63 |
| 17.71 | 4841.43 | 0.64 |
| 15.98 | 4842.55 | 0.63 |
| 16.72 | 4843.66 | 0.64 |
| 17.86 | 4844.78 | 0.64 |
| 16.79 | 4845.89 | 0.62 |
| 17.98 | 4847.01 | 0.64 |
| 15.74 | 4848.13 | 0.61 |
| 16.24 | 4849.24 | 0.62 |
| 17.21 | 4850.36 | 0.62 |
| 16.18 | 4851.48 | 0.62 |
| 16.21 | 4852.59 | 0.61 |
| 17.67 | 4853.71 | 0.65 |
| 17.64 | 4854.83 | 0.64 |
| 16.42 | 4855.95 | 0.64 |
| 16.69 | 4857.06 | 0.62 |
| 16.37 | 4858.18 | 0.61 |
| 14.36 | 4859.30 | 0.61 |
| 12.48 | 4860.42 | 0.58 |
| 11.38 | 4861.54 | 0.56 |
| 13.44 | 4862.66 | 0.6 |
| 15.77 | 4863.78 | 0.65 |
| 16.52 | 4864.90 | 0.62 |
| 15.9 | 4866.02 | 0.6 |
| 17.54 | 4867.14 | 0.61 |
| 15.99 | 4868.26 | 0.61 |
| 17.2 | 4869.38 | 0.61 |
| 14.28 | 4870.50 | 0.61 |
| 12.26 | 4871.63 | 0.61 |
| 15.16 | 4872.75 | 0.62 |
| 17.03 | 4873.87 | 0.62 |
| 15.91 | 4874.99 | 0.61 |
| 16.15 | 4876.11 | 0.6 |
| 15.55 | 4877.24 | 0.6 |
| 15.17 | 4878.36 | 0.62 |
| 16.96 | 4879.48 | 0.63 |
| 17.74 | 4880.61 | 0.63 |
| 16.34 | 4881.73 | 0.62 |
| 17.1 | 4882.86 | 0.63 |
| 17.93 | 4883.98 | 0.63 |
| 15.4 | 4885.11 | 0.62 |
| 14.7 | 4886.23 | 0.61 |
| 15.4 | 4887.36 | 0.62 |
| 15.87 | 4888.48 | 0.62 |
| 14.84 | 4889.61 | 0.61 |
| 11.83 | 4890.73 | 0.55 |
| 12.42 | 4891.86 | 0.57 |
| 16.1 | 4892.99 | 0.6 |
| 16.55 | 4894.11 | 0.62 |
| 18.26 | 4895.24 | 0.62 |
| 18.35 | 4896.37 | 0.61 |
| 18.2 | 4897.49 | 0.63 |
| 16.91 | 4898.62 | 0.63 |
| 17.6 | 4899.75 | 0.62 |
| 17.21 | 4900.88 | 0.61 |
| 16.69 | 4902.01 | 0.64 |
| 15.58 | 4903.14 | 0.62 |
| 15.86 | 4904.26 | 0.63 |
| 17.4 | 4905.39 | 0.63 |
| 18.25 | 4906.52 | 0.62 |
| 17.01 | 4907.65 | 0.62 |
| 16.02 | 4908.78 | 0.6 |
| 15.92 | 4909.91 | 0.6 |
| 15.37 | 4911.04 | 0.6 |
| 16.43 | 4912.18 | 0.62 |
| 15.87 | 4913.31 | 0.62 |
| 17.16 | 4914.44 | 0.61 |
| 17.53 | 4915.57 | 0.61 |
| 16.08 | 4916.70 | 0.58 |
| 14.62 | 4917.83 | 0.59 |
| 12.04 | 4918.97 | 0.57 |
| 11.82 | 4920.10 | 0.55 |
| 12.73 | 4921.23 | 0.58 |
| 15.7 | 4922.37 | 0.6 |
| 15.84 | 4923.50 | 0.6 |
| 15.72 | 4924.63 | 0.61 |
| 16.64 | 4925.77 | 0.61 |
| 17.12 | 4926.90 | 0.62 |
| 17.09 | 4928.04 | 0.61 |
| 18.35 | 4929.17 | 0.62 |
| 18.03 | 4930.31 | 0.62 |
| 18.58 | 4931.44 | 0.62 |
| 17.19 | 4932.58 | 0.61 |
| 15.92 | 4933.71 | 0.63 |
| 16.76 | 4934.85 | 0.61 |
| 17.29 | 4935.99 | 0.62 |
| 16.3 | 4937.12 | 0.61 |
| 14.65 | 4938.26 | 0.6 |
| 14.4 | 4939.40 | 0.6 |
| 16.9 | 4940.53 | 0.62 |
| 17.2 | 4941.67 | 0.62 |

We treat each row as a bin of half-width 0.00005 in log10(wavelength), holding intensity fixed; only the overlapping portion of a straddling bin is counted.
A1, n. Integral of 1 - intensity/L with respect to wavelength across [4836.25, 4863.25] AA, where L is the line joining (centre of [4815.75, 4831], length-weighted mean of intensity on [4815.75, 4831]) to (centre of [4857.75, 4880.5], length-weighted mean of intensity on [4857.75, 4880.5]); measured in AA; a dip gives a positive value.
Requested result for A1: -0.2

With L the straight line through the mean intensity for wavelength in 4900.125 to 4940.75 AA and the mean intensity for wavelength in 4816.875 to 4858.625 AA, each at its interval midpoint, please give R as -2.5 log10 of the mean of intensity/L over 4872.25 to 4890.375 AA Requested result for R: 0.03 mag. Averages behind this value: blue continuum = 16.9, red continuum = 16.2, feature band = 16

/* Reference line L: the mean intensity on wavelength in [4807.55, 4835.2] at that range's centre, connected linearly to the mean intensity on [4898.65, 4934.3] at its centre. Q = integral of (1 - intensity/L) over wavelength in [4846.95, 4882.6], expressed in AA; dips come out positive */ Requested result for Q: 1.86 AA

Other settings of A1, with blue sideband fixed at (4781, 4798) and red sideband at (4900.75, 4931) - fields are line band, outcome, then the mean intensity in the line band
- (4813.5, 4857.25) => -1.4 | 17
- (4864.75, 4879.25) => 0.5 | 15.8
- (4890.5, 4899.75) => -0.1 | 16.3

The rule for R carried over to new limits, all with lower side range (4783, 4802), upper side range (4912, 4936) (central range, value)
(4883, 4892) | 0.08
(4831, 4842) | -0.03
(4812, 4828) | -0.04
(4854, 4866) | 0.08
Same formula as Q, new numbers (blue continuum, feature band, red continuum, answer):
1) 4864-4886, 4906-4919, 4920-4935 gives 0.09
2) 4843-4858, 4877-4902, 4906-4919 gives 0.31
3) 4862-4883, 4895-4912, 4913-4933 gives -1.06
